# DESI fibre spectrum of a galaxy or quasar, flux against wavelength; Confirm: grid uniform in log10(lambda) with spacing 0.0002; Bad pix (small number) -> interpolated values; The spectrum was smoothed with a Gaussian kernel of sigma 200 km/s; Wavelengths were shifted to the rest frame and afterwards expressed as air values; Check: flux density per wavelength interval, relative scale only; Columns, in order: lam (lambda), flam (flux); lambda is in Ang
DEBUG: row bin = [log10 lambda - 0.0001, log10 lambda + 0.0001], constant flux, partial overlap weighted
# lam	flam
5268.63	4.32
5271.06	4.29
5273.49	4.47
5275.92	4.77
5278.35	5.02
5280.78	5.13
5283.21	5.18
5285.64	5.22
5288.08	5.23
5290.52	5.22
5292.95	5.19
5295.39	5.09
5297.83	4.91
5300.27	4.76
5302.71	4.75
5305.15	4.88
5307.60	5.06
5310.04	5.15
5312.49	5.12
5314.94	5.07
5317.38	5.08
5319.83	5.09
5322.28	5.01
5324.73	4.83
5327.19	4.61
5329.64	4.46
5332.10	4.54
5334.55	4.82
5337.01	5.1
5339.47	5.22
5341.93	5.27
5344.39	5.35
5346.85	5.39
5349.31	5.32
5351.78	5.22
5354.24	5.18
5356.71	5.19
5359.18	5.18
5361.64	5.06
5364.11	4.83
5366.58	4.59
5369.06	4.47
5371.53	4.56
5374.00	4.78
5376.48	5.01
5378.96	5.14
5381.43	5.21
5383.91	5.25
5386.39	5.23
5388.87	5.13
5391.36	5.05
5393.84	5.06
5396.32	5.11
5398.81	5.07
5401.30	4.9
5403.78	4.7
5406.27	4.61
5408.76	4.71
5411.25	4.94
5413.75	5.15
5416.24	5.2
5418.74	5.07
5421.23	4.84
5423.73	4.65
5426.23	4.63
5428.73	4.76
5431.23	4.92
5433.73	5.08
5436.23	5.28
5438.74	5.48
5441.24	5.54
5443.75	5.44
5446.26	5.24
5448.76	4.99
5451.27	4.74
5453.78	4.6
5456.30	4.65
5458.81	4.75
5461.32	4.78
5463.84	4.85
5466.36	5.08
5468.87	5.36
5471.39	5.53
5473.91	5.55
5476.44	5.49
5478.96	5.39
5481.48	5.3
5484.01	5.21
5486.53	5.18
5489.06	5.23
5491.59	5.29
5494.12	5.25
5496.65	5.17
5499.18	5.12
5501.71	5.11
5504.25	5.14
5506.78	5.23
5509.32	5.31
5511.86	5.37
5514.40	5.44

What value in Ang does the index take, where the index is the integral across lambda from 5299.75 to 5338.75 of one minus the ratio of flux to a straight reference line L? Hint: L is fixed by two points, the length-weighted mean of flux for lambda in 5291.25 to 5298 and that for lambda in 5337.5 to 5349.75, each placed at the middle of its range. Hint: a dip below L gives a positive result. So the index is 2.2 Ang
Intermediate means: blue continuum 5.1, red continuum 5.3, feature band 4.9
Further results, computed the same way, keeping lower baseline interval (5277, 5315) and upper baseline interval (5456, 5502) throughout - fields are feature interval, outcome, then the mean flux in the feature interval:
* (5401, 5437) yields 1.8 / 4.89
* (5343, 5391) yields 0.5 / 5.06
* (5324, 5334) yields 0.9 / 4.61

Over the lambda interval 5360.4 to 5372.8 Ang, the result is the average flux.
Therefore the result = 4.71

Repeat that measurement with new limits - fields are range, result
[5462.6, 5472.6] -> 5.21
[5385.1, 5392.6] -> 5.13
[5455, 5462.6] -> 4.72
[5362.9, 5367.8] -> 4.71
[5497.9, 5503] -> 5.11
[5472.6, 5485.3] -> 5.39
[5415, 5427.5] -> 4.88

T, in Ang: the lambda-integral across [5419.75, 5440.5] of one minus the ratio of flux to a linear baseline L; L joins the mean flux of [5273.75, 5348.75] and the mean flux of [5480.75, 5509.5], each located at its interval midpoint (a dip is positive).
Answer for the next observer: 0.7 Ang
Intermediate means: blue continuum 5.01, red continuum 5.21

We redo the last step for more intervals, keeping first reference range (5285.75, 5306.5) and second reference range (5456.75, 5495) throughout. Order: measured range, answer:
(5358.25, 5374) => 1.0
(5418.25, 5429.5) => 0.8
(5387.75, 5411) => 0.9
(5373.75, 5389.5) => -0.1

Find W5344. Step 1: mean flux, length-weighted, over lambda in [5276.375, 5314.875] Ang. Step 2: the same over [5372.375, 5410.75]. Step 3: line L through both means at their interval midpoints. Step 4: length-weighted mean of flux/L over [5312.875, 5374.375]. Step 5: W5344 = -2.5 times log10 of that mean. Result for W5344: 0.01 mag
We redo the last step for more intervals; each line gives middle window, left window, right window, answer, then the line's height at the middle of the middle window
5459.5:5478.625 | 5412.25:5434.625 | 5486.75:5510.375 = -0.03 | 5.09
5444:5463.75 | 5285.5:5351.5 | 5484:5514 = 0.07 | 5.17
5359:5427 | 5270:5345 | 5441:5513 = 0.03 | 5.06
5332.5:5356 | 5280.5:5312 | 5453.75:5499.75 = -0.02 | 5.09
